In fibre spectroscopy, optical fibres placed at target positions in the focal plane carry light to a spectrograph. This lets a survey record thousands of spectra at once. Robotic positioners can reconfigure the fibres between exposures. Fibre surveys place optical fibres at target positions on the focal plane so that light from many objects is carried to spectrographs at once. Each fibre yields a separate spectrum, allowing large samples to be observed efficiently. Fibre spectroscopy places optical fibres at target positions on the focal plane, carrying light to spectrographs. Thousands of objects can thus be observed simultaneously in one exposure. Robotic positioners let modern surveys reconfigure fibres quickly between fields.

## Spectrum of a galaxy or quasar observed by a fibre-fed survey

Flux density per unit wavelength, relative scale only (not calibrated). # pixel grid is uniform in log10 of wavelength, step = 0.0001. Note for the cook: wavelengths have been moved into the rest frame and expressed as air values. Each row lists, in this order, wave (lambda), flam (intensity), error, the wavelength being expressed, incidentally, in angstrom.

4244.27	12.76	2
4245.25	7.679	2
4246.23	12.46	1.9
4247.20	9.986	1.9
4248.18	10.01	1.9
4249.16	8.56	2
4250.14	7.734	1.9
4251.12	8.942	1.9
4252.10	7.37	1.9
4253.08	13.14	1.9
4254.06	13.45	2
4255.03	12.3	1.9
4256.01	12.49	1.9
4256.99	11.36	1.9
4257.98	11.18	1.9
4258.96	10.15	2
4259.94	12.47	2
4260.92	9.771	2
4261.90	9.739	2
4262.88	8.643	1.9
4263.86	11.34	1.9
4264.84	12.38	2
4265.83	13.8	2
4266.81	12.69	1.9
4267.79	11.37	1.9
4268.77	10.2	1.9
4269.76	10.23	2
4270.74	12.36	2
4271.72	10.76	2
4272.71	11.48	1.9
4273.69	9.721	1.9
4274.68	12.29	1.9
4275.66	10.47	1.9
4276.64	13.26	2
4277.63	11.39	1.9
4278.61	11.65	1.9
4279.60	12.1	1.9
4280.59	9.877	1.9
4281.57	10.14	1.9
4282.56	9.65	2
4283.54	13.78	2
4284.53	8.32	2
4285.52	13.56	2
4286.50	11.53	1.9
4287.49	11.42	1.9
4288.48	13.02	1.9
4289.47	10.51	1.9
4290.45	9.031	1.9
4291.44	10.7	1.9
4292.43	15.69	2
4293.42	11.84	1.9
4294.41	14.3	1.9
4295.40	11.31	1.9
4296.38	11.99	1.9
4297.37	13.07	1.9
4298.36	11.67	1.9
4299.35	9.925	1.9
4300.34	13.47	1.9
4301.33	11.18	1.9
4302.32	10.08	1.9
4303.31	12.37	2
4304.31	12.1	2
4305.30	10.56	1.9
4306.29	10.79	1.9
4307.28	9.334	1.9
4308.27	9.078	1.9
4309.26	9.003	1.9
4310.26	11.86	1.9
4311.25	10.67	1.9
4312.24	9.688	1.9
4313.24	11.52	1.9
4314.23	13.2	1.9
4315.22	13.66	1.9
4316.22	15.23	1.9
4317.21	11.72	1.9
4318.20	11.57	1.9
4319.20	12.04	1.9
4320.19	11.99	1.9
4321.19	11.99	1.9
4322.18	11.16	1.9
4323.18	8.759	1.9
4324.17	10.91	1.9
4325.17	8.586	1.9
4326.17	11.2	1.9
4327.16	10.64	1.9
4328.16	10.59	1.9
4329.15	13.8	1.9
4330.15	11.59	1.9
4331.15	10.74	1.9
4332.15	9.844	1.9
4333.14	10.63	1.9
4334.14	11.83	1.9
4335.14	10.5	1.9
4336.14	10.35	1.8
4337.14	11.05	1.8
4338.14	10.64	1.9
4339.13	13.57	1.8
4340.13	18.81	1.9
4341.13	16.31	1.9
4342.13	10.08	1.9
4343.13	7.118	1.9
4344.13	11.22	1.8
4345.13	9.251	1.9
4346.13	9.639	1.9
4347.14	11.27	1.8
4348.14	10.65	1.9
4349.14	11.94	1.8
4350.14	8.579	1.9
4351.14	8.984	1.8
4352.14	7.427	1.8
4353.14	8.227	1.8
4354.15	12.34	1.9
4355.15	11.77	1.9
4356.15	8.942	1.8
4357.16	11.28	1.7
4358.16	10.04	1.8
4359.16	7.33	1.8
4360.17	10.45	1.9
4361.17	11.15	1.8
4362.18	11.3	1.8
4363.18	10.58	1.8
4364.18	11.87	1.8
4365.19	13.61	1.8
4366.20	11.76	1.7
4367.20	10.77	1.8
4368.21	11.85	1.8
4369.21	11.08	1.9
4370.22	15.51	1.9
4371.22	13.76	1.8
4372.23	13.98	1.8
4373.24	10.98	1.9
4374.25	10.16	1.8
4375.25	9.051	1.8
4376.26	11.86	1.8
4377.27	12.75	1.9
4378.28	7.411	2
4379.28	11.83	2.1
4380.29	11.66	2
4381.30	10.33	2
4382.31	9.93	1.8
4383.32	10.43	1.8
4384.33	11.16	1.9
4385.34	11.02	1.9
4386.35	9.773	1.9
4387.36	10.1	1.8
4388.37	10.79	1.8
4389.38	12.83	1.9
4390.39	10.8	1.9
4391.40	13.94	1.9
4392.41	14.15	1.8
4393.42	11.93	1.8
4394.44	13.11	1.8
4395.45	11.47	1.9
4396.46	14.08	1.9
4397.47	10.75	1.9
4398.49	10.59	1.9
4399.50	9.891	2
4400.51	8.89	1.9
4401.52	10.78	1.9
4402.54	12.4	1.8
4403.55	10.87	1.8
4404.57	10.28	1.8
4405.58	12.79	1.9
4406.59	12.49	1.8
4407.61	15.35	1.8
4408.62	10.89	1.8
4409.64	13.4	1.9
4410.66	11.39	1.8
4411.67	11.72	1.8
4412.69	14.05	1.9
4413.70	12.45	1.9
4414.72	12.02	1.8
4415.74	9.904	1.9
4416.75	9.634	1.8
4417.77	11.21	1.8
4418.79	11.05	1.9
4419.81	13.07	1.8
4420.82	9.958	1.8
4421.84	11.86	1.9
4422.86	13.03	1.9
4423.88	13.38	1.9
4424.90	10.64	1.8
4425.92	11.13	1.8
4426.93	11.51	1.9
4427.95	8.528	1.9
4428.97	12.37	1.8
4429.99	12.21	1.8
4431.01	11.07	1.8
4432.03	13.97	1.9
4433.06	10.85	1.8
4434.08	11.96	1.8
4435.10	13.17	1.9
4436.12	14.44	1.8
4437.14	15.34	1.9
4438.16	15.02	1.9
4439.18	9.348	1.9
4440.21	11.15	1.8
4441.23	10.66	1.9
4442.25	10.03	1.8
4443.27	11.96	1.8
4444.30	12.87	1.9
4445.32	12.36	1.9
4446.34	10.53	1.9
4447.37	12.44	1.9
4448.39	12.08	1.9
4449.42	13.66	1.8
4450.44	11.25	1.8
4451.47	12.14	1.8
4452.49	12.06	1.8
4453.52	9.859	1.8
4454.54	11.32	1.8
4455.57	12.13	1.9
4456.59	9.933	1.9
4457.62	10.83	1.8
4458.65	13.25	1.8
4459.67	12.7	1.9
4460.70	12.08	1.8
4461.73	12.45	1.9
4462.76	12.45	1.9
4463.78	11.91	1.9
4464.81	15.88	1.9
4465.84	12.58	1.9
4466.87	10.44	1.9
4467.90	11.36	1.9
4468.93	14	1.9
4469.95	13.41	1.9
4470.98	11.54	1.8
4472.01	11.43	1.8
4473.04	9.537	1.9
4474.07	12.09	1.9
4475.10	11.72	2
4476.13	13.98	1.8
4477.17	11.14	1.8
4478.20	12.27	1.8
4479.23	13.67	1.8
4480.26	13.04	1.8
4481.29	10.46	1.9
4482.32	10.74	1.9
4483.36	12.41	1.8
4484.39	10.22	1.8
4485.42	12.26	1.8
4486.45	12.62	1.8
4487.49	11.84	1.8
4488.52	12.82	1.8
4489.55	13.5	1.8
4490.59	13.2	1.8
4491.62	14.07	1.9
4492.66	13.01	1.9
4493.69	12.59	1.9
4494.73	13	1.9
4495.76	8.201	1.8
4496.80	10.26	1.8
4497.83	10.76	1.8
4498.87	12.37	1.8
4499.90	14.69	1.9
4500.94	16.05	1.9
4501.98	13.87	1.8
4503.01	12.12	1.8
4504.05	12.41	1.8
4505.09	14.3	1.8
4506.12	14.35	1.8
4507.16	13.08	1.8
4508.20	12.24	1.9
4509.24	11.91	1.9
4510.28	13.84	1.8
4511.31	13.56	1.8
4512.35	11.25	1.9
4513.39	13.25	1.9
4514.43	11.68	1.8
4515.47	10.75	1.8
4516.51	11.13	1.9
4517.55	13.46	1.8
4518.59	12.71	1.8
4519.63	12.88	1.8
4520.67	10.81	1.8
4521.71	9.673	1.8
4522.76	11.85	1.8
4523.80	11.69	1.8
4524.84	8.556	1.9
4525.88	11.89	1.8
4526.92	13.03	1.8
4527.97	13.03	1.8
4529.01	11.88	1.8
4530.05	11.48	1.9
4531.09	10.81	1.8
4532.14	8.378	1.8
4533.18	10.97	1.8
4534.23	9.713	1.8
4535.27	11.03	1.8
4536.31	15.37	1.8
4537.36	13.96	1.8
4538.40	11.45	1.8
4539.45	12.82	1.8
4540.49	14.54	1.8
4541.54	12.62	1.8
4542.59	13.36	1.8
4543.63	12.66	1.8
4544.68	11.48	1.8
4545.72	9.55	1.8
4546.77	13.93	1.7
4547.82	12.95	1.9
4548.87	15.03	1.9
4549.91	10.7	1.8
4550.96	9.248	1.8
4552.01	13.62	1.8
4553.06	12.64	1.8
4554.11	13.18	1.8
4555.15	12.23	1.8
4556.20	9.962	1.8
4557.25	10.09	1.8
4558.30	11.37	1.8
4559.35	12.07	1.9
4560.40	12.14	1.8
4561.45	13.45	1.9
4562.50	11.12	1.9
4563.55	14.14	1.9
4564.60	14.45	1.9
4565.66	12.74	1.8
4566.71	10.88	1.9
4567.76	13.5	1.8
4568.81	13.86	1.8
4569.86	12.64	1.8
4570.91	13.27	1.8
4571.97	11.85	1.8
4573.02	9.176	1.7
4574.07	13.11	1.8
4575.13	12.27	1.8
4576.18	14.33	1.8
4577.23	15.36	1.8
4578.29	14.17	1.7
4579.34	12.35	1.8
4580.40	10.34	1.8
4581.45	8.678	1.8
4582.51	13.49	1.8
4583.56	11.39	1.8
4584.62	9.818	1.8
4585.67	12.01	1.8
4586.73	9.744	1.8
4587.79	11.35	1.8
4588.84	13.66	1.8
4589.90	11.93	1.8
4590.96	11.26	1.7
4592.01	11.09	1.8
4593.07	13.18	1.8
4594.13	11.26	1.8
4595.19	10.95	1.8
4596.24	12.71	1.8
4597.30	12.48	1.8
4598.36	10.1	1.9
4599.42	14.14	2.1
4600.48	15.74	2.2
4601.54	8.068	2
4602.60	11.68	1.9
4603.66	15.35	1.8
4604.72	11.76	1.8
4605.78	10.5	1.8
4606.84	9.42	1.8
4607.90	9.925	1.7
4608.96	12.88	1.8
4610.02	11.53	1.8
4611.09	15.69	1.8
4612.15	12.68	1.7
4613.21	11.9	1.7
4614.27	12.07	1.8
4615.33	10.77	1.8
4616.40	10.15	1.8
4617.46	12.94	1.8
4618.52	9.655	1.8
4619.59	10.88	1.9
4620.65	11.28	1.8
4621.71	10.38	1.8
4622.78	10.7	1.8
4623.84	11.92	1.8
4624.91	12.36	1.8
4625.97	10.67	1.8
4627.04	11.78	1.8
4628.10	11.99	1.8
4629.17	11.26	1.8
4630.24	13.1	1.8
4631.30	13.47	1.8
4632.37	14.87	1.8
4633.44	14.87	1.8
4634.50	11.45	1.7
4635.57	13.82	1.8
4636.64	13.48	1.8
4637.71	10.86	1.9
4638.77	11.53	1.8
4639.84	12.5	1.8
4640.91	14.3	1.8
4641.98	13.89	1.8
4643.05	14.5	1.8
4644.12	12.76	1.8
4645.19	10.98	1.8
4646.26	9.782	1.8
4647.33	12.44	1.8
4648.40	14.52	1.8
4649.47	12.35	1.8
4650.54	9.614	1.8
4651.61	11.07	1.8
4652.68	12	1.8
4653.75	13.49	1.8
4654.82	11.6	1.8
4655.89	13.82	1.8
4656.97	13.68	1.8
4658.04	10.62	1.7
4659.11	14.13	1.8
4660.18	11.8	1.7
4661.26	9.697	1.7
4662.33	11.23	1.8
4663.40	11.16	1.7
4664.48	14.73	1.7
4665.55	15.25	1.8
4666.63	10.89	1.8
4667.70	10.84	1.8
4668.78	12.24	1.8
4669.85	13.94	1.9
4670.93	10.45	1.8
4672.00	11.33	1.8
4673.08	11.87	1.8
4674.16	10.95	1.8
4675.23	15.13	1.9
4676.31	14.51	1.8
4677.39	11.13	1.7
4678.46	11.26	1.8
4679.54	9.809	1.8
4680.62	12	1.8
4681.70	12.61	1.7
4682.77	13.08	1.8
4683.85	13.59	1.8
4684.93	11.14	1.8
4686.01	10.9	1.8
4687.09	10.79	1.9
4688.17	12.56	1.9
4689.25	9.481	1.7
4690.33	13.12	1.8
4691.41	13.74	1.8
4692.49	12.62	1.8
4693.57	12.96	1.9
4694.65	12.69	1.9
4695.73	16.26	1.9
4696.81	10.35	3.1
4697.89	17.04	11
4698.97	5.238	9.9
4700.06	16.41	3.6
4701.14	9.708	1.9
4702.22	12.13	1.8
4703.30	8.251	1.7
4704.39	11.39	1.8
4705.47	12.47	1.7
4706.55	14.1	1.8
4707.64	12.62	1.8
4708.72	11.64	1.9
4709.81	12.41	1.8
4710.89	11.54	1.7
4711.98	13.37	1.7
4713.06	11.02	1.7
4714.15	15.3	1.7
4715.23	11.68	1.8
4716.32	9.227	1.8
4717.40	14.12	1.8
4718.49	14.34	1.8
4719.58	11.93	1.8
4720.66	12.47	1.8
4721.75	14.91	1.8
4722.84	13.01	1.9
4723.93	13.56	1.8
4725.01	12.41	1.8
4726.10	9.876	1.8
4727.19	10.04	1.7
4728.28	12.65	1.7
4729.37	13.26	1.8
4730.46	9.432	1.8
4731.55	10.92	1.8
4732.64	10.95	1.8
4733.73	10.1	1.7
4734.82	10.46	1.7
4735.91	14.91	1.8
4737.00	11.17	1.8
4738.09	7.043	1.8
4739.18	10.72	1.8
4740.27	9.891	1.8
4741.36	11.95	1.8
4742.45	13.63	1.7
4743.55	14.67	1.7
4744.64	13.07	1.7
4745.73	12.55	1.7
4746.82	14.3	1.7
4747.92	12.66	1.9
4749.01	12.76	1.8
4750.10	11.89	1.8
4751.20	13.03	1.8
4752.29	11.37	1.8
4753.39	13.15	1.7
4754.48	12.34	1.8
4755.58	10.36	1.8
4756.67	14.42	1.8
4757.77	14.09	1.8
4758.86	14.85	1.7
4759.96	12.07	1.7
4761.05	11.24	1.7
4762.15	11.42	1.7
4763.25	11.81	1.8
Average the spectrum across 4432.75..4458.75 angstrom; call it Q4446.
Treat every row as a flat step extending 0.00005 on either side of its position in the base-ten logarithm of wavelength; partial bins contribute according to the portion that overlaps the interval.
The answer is 11.9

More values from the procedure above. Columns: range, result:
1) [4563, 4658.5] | 12.2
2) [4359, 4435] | 11.6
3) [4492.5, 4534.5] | 12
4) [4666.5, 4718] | 12.1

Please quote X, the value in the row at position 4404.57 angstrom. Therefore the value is 10.28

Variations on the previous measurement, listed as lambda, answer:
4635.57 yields 13.82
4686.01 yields 10.9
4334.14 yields 11.83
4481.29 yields 10.46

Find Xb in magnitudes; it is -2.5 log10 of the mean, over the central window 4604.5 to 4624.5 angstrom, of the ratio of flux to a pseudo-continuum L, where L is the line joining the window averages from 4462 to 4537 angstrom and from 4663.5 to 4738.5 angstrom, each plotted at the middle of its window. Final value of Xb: 0.07 mag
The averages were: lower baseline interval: 12.2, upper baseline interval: 12.1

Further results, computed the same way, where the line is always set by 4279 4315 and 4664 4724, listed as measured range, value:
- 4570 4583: -0.03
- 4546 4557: -0.02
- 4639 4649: -0.05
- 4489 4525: -0.05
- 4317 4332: 0.03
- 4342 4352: 0.17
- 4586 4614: 0.01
